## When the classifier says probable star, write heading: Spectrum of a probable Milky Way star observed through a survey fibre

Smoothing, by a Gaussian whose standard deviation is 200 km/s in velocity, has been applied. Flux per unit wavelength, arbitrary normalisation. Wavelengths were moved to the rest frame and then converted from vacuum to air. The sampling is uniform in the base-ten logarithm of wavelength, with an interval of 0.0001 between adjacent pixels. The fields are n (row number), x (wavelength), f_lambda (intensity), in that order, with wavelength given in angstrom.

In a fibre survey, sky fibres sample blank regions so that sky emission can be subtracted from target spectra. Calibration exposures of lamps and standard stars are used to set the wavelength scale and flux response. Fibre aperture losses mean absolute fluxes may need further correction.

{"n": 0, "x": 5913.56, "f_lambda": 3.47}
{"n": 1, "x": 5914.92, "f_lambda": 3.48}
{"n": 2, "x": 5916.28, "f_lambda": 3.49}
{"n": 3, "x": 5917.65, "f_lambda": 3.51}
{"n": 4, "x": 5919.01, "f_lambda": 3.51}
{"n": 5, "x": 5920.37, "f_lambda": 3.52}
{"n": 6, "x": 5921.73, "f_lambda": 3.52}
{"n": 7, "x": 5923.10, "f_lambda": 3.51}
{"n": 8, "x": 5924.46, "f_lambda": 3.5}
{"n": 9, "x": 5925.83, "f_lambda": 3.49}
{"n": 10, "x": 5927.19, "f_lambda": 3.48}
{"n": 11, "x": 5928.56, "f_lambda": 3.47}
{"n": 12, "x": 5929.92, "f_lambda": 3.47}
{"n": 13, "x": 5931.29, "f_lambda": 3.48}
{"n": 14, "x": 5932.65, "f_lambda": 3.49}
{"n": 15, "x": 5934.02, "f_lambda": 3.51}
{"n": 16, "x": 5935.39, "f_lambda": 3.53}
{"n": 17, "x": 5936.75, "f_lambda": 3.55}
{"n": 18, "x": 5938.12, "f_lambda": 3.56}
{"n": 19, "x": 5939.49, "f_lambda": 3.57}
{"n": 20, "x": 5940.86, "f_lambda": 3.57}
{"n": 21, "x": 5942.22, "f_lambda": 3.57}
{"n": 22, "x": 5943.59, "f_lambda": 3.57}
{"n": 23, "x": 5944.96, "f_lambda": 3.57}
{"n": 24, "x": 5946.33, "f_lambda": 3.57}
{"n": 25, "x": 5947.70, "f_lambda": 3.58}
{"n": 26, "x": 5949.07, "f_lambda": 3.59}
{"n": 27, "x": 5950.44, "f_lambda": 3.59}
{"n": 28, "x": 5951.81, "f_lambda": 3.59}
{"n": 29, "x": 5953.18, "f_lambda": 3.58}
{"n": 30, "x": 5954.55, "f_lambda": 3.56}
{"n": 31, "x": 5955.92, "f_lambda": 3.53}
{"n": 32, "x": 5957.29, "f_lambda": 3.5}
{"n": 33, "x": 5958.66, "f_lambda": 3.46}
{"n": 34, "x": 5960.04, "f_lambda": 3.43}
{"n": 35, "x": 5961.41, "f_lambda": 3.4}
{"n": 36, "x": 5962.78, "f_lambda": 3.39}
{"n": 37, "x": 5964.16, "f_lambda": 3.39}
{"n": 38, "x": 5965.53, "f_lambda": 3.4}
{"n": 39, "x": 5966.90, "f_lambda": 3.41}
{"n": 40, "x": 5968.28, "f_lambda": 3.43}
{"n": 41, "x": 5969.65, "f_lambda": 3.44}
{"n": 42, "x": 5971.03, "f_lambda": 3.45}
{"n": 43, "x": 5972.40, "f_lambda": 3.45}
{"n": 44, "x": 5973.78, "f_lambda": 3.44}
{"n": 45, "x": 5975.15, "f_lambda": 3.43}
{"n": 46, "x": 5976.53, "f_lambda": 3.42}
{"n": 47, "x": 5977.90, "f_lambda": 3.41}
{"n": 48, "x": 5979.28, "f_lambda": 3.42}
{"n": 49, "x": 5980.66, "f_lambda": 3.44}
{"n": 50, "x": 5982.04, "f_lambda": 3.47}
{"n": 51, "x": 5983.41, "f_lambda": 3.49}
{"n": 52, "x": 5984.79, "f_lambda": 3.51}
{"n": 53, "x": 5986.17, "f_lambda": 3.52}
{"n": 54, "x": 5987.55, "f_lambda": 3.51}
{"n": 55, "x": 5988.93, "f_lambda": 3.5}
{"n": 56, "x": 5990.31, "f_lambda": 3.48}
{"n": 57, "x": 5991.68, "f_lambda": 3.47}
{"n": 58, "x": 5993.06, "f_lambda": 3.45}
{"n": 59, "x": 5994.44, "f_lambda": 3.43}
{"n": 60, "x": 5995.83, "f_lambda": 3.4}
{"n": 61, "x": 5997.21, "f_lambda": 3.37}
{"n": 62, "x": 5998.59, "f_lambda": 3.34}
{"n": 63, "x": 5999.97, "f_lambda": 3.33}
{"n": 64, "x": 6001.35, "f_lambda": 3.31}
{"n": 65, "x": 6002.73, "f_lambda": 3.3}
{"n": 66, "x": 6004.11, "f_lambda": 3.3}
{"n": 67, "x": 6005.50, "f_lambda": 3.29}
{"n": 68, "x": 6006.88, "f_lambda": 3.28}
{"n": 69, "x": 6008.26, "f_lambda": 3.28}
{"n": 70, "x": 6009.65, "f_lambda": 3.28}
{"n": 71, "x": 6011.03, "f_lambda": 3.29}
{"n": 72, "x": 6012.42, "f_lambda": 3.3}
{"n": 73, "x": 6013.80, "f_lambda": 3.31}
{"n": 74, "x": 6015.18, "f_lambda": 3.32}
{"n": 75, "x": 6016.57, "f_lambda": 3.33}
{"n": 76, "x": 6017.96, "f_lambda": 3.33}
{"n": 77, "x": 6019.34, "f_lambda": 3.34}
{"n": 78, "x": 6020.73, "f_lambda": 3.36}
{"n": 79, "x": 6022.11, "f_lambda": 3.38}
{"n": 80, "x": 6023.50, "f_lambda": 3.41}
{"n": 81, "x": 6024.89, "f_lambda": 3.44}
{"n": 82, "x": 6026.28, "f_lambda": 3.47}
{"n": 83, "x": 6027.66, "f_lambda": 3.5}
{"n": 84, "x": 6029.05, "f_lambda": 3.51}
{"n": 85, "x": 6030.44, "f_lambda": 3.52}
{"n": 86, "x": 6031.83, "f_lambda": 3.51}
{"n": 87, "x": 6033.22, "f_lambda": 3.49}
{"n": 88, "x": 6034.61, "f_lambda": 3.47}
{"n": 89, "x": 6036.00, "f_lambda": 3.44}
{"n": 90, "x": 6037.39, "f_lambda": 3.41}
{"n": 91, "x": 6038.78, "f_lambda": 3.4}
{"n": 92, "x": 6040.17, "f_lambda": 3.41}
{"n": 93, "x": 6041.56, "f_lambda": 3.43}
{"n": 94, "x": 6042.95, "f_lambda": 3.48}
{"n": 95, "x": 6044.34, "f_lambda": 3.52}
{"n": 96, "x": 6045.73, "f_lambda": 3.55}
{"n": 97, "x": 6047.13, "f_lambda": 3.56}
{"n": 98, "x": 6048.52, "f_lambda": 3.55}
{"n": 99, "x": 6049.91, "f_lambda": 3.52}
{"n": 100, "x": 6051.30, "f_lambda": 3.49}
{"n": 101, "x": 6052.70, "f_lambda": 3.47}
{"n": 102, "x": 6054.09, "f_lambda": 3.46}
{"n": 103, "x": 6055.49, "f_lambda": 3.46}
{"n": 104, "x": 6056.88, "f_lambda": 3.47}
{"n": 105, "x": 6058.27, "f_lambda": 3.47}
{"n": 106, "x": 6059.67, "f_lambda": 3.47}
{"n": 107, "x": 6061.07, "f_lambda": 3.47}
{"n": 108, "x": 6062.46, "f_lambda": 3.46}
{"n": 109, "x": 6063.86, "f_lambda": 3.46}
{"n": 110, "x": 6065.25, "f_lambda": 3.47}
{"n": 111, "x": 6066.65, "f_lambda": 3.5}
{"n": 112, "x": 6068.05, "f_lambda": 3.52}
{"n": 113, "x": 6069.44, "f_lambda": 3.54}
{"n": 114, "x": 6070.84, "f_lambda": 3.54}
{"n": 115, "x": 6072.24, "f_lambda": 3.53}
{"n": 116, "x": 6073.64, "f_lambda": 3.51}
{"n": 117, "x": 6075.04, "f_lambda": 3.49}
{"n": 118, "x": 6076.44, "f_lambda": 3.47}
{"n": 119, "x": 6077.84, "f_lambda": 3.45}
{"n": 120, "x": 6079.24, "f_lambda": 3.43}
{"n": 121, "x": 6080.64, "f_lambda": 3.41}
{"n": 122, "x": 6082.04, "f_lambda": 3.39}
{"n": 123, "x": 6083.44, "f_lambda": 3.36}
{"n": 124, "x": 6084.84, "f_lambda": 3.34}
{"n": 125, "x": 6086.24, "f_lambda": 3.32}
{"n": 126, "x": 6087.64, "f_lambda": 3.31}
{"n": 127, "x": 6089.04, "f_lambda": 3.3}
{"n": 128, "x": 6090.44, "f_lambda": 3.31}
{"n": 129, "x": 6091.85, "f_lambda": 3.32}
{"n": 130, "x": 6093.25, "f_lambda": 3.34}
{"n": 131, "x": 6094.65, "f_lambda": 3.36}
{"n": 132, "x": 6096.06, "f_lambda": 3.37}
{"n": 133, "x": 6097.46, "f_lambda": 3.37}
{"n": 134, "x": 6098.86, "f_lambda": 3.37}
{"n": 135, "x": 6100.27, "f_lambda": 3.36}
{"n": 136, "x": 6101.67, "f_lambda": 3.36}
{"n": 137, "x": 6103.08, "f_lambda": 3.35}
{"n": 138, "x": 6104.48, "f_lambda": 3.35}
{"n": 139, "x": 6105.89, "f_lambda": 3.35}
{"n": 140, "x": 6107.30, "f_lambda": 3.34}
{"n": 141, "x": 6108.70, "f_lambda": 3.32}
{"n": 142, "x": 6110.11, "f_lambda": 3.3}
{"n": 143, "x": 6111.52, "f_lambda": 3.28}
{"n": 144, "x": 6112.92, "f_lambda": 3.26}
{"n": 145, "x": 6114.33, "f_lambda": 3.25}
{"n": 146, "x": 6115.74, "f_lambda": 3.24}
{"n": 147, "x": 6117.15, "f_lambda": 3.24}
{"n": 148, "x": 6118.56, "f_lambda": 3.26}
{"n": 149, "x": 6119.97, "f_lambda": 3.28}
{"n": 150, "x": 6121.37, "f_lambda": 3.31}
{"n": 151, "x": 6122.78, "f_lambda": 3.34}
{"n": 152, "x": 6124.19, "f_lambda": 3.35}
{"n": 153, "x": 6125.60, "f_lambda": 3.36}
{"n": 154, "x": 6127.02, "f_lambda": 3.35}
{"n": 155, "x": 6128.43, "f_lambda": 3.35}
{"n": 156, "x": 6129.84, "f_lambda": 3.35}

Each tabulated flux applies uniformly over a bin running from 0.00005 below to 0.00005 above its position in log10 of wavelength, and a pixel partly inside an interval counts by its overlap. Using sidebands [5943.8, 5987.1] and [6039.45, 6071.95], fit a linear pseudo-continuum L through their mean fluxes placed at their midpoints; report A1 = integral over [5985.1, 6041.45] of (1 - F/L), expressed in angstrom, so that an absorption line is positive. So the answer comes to 1.5 angstrom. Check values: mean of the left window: 3.48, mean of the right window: 3.49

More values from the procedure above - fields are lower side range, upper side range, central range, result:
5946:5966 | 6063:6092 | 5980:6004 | 0.37 angstrom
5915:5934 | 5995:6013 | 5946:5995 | -1.24 angstrom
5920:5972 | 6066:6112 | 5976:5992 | 0.02 angstrom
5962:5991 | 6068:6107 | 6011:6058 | -0.29 angstrom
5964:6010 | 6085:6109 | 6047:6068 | -0.74 angstrom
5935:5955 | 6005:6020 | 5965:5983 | 0.13 angstrom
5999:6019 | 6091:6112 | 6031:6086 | -2.40 angstrom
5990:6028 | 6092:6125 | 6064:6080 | -0.76 angstrom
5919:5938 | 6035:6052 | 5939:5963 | -0.26 angstrom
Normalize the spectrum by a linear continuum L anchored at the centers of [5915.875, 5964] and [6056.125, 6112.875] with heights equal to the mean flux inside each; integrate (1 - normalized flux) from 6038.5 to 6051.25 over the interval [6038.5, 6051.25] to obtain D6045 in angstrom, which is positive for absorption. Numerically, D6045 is -0.2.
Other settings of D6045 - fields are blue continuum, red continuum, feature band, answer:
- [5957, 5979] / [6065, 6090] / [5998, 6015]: 0.6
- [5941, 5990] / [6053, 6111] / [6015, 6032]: 0.2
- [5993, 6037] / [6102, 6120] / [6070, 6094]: -0.6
